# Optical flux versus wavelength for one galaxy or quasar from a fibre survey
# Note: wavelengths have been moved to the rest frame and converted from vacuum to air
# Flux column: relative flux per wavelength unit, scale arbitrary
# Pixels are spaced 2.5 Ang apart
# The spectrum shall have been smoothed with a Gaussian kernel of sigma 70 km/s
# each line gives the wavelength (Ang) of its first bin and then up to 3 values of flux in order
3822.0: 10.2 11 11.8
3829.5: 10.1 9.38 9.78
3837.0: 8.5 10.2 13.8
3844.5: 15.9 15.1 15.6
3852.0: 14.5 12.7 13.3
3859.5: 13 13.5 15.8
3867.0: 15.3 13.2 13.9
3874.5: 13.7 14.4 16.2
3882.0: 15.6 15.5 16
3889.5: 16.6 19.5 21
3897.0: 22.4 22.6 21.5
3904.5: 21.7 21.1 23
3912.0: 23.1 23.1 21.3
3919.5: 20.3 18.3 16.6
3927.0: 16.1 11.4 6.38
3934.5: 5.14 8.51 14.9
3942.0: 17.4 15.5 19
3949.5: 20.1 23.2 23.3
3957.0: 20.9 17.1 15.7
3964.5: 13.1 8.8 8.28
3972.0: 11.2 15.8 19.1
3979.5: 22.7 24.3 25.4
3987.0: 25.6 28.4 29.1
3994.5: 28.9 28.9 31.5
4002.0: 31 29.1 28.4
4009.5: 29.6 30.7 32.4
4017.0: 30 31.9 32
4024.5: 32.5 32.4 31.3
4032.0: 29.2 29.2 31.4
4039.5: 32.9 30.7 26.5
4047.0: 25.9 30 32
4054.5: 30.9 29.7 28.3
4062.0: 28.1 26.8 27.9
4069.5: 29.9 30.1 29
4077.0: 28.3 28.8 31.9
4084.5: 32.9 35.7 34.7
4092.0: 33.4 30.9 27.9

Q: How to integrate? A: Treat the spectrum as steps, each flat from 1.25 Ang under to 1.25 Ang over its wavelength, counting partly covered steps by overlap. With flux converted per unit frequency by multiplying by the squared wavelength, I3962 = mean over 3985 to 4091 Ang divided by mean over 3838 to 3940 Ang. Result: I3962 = 2.0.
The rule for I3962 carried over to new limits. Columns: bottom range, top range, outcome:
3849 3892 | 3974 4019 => 1.99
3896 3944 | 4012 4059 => 1.85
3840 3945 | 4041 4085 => 1.96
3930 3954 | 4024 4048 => 2.16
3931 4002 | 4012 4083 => 1.63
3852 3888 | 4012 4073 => 2.27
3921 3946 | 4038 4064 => 2.40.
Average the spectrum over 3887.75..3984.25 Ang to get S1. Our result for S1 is 17.7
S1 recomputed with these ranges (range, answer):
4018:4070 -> 30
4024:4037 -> 30.9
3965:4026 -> 25.5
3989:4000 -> 29.3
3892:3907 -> 21.6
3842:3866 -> 14.4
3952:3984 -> 17.1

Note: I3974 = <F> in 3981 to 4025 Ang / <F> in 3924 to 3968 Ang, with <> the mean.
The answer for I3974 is 1.9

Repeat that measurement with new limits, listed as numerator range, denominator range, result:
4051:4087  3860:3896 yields 1.90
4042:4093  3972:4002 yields 1.20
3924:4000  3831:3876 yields 1.39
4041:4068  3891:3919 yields 1.32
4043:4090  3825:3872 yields 2.32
